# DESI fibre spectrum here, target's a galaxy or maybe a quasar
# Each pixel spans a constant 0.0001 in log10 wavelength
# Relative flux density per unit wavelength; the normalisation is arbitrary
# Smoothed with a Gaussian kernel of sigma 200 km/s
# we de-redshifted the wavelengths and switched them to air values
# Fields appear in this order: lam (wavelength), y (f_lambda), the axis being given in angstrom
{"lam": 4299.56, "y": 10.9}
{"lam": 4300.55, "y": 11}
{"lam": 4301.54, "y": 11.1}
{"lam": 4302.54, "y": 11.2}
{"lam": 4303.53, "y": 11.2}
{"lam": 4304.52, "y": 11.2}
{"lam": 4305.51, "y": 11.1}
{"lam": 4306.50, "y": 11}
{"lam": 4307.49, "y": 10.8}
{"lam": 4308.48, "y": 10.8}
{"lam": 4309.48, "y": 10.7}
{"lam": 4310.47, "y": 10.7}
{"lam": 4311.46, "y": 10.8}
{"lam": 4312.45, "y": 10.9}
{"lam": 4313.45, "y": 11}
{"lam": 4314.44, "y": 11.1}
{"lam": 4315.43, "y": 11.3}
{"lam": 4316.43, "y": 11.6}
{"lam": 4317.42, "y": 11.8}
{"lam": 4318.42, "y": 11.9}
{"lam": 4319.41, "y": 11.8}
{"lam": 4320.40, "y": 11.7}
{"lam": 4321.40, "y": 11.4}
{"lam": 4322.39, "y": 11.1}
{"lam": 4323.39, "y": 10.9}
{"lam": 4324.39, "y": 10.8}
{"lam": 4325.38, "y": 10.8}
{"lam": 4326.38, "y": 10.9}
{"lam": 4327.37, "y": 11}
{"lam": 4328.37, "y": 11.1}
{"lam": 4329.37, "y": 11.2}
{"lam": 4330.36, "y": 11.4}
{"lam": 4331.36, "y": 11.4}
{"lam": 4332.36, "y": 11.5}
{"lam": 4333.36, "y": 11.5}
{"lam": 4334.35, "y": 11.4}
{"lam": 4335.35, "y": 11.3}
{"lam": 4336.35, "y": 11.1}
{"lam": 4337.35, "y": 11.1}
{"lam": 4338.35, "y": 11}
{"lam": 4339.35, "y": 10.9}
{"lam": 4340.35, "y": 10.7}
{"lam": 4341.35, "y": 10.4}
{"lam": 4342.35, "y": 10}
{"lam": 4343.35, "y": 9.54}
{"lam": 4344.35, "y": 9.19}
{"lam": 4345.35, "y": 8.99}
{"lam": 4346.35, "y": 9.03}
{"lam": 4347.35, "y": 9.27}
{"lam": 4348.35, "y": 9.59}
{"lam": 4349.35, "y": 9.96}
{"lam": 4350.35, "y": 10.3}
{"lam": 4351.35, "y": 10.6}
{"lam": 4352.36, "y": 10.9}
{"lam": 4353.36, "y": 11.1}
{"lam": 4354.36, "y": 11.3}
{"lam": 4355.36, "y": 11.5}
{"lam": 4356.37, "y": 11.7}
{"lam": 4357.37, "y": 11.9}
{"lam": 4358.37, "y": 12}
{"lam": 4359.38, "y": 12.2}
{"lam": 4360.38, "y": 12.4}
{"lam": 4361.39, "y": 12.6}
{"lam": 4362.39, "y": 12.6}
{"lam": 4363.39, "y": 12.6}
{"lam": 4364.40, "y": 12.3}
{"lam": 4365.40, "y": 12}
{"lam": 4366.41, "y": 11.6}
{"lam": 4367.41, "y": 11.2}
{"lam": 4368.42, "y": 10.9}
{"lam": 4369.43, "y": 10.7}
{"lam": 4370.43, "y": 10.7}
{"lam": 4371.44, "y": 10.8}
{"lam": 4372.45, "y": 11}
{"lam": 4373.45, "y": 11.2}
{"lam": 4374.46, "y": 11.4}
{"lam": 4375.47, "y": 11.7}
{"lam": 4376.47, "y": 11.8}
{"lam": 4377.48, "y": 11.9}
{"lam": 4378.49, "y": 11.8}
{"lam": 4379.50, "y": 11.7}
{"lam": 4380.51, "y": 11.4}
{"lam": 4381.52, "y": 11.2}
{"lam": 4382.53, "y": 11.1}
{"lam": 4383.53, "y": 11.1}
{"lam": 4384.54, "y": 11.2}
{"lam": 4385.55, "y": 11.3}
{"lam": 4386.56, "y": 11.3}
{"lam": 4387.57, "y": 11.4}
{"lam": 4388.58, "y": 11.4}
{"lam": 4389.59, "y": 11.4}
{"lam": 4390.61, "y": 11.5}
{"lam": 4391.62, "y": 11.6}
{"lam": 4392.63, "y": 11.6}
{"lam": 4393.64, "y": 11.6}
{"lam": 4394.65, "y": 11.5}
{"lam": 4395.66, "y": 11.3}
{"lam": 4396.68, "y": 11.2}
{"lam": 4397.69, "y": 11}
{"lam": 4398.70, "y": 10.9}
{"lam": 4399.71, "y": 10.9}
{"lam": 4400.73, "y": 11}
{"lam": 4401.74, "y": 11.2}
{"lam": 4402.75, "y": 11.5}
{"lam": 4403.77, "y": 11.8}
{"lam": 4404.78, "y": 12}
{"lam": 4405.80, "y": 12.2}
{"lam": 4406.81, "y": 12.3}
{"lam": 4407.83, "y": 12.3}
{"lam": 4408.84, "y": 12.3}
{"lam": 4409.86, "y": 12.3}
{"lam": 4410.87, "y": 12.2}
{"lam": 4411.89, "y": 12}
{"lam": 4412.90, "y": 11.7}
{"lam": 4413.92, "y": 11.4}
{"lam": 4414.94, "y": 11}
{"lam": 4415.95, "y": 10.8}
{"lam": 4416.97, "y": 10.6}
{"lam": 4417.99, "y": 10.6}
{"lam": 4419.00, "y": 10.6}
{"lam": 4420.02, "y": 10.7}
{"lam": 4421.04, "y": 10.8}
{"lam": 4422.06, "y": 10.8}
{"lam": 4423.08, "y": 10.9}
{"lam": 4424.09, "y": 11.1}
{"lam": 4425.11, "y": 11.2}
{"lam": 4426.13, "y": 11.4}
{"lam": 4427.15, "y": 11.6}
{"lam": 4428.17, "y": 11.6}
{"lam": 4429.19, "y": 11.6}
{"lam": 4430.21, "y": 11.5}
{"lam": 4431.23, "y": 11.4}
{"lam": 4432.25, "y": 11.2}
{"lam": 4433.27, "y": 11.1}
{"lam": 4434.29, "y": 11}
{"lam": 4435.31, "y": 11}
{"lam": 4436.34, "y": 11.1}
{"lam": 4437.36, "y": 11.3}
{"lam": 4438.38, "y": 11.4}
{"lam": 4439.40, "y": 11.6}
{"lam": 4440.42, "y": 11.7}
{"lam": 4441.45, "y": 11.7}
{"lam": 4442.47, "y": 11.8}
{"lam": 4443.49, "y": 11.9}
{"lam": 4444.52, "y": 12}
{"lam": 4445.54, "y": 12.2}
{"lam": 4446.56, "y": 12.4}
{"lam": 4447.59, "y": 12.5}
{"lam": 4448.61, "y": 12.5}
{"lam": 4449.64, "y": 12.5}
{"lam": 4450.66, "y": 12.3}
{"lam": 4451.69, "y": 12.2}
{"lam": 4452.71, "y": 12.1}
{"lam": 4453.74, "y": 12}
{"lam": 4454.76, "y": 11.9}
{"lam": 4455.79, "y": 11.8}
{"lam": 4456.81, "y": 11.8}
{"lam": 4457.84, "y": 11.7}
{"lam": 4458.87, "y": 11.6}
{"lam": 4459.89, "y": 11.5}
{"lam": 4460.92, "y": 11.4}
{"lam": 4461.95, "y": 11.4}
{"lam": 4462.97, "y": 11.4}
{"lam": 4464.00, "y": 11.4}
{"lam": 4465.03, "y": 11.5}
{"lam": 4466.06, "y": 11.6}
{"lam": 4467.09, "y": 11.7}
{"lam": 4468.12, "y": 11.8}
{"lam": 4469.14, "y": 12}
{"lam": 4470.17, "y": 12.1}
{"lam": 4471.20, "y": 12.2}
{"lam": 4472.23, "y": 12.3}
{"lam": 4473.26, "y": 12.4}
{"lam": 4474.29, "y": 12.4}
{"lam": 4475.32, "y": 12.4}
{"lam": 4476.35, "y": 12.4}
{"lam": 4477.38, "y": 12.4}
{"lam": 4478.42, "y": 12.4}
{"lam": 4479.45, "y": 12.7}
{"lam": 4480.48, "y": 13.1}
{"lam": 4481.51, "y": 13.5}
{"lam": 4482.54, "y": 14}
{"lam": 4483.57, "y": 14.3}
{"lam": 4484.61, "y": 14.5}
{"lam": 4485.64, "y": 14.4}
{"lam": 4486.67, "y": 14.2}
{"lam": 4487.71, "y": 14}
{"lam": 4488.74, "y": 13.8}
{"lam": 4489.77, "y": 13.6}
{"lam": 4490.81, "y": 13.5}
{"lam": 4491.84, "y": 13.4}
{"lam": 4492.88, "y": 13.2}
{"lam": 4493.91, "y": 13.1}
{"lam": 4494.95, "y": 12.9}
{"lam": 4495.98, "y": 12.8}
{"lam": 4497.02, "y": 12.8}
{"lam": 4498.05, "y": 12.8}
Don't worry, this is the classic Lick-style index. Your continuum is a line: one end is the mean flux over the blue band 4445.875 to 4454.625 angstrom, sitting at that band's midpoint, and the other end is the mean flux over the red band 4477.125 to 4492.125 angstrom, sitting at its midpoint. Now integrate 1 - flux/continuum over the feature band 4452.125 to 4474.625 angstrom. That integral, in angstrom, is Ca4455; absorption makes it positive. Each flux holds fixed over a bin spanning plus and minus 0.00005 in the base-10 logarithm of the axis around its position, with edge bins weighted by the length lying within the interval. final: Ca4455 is 1.7 angstrom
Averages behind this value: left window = 12.3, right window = 13.6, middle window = 11.8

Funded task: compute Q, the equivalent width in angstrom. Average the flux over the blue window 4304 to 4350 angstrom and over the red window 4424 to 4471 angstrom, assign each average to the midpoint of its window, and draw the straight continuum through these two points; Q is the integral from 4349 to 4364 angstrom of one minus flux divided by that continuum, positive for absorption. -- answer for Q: -0.7 angstrom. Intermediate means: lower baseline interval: 10.8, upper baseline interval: 11.7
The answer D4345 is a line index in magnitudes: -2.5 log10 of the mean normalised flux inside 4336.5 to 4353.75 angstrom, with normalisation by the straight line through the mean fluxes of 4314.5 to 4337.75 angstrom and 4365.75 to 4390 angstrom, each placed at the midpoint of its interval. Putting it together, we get 0.12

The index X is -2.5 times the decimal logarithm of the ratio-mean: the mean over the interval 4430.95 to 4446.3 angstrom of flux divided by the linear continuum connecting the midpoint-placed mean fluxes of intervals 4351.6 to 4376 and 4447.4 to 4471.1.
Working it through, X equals 0.03 mag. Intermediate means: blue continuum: 11.6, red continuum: 11.9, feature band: 11.5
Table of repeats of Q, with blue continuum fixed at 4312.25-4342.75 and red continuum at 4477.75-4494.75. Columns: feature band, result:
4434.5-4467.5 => 3.2 angstrom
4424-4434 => 1.0 angstrom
